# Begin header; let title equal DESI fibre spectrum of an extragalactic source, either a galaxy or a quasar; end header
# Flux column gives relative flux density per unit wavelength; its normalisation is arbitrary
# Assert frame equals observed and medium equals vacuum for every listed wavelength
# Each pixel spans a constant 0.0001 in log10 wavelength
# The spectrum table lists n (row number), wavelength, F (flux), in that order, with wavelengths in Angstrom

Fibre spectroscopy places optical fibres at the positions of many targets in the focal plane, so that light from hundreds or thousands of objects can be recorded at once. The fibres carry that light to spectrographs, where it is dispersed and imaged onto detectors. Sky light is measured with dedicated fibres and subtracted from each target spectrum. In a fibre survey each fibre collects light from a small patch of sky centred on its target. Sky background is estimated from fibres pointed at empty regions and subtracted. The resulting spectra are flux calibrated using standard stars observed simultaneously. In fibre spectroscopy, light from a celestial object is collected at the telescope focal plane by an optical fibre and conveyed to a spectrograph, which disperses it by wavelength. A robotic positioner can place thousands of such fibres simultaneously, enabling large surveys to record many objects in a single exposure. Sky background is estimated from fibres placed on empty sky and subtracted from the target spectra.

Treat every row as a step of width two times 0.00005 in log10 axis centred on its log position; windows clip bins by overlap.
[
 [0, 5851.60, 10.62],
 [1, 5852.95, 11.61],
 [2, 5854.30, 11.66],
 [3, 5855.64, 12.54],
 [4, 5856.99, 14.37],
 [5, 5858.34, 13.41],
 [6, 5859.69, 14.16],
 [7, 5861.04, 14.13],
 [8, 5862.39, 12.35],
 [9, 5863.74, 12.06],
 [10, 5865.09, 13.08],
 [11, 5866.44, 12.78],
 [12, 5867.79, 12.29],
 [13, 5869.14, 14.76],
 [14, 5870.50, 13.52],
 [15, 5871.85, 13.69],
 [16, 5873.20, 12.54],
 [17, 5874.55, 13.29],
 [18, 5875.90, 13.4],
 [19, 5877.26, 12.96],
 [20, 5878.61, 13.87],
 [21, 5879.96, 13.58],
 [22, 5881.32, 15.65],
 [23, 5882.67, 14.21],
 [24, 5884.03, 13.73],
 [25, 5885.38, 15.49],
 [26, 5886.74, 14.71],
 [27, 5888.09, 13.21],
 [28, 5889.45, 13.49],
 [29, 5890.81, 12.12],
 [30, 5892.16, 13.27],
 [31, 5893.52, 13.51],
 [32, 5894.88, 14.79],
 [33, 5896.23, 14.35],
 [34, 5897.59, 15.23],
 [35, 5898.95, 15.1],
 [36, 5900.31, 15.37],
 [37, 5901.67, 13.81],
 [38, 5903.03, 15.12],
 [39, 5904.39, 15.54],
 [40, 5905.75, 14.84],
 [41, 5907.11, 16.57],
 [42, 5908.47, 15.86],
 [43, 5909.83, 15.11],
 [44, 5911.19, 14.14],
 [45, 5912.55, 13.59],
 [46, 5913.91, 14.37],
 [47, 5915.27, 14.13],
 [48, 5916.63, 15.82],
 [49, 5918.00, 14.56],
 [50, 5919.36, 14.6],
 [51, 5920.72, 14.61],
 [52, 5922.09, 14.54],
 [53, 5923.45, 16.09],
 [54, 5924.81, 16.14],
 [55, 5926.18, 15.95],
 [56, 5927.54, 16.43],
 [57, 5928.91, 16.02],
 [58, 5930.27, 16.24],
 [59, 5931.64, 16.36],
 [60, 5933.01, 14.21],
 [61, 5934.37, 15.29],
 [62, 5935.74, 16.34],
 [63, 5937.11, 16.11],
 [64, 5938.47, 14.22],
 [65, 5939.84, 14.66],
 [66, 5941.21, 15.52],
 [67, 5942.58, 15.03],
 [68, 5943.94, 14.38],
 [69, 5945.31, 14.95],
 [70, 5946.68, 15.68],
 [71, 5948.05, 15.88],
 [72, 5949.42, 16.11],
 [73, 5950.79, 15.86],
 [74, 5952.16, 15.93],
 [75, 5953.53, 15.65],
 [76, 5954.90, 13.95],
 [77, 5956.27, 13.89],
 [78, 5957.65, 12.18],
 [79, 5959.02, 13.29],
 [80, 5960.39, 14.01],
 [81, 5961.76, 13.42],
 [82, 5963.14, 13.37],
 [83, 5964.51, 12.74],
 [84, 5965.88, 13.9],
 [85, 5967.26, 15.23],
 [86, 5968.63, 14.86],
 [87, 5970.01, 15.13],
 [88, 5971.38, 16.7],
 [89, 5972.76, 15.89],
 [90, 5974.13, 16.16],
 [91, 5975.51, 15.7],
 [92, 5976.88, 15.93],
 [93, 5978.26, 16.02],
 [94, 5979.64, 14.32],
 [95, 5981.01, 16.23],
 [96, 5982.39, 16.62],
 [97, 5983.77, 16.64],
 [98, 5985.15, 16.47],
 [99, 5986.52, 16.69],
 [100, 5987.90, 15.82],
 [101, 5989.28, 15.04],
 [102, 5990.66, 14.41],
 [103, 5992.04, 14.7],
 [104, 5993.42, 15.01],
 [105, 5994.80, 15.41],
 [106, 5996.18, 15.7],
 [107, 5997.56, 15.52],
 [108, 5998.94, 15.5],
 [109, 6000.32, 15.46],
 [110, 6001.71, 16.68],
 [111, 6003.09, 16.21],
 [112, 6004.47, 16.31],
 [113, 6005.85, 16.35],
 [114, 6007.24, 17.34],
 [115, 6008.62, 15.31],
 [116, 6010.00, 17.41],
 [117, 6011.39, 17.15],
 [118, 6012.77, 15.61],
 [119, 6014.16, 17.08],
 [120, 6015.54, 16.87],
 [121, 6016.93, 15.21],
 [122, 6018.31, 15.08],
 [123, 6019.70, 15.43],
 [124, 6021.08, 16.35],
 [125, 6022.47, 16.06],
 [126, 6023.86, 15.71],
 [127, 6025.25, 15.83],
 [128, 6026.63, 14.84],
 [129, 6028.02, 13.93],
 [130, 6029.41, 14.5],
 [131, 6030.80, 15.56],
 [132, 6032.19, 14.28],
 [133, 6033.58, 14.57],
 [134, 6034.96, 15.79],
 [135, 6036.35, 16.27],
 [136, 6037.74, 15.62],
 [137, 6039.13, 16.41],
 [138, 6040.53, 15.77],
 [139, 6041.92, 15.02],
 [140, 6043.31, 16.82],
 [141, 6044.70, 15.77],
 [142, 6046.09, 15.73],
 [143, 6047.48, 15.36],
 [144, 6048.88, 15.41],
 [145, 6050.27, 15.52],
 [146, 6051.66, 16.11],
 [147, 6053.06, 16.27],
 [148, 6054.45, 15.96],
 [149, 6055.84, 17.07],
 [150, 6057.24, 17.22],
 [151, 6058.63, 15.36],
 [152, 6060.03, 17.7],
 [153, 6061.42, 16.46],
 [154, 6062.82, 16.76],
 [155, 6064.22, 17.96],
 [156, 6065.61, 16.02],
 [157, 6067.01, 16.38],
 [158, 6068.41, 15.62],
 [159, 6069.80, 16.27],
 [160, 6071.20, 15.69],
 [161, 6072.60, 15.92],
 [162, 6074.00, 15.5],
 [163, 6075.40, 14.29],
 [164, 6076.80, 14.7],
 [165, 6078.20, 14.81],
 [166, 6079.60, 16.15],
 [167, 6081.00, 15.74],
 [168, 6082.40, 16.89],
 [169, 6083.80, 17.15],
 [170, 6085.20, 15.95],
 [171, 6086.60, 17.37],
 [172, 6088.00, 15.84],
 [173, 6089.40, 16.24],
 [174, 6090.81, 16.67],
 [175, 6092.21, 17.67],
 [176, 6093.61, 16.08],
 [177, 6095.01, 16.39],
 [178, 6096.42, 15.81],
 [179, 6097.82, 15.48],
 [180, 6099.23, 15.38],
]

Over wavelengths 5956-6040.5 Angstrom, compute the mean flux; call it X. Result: 15.4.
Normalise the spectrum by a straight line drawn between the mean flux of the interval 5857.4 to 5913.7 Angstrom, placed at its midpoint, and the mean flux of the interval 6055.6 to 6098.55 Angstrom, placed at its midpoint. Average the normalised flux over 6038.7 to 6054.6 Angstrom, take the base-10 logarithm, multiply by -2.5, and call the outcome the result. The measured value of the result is 0.00 mag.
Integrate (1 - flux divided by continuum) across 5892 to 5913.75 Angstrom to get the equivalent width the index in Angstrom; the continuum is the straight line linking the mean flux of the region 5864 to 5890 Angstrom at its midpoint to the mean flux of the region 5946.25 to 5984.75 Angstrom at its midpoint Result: -1.1 Angstrom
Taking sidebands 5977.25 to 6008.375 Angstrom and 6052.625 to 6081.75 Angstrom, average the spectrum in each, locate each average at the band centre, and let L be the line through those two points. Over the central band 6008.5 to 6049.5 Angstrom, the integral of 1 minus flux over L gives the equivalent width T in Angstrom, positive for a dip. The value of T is 0.66 Angstrom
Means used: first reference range 15.8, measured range 15.7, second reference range 16.1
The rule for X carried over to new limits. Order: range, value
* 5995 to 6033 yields 15.8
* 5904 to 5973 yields 15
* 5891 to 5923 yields 14.7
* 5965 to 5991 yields 15.7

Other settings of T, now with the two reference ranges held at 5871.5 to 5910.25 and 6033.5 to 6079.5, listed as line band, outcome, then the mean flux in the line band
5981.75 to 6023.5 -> -1.51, 16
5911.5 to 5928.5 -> -0.56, 15.1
